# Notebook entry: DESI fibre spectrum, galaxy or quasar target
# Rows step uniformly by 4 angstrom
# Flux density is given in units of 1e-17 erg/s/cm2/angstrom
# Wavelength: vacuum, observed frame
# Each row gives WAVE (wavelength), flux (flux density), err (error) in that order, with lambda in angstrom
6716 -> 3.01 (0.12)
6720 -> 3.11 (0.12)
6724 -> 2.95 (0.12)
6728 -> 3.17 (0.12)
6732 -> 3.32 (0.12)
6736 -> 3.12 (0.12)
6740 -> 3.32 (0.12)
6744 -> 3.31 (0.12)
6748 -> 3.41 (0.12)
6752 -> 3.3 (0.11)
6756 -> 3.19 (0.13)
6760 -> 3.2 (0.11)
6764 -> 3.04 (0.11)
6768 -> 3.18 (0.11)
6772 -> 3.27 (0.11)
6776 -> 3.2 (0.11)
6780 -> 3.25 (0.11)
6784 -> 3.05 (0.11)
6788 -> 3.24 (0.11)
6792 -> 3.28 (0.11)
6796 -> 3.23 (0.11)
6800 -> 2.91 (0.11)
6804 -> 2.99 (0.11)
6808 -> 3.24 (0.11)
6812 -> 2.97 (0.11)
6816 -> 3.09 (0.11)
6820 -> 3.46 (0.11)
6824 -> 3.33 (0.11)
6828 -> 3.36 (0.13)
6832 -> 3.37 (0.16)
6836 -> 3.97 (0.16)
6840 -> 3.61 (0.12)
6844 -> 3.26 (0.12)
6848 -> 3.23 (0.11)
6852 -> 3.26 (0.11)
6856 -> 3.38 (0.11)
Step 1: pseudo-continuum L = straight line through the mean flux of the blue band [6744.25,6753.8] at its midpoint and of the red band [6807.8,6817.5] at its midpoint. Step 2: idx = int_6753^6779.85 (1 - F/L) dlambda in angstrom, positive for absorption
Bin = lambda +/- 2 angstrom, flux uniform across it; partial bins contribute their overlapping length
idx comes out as 0.7 angstrom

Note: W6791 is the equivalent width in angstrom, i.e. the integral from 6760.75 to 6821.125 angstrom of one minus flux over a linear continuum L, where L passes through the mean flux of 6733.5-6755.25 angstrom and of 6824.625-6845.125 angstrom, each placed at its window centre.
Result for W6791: 4.36 angstrom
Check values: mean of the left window 3.29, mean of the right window 3.51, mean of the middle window 3.16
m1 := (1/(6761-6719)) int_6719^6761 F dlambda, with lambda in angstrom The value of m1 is 3.22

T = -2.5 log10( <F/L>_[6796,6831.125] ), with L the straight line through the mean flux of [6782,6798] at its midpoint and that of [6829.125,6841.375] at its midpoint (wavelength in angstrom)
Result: 0.08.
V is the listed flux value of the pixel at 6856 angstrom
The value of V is 3.38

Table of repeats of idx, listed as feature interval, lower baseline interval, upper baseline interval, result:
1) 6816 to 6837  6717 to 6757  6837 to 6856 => -0.56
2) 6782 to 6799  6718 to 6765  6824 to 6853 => 0.72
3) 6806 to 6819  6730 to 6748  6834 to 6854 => 1.08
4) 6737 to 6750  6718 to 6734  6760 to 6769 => -0.82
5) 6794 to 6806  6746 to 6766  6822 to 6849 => 1.11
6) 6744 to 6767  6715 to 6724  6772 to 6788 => -0.77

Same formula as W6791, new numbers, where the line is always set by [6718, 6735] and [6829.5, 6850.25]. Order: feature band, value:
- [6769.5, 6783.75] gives 0.3 angstrom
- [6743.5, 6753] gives -0.4 angstrom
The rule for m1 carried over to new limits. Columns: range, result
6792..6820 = 3.11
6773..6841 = 3.26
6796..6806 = 3.01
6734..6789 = 3.22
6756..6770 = 3.15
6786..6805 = 3.14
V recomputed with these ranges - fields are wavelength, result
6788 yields 3.24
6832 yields 3.37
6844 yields 3.26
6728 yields 3.17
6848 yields 3.23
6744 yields 3.31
